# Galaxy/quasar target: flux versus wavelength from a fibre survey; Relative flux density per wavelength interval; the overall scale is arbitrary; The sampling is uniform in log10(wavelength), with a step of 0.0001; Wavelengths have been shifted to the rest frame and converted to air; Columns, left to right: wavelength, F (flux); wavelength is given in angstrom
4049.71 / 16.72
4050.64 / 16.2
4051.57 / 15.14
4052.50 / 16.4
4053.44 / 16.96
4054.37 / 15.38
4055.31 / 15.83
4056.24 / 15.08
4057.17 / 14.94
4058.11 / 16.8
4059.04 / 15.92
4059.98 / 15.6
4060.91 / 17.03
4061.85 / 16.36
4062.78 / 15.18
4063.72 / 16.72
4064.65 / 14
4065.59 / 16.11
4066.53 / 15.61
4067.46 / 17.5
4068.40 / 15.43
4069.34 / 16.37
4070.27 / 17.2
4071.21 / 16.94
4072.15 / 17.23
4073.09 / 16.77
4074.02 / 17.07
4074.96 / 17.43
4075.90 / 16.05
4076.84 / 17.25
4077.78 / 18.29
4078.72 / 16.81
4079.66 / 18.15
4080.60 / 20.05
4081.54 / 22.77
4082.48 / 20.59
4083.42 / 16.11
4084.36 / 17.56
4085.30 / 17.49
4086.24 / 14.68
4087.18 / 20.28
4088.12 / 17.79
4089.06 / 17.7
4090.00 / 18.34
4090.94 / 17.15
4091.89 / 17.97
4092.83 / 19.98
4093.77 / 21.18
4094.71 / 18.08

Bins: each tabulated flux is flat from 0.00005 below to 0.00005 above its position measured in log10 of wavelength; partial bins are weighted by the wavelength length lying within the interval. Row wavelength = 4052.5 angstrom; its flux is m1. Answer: 16.4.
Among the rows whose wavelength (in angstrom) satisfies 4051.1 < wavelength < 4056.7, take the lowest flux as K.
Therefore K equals 15.08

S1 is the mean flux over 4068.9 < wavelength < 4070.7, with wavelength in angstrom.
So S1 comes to 16.8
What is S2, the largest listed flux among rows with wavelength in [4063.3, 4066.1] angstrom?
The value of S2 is 16.72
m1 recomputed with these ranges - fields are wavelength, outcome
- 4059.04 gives 15.92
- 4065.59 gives 16.11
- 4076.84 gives 17.25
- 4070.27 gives 17.2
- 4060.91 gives 17.03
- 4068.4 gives 15.43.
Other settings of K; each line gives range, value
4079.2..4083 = 18.15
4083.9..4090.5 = 14.68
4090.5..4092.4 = 17.15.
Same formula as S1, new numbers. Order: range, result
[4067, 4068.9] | 16.4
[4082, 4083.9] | 18.4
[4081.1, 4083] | 21.5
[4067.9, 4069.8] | 15.9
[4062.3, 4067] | 15.5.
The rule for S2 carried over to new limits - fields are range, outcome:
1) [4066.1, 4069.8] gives 17.5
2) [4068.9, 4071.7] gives 17.2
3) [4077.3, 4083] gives 22.77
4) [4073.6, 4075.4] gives 17.43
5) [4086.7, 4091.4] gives 20.28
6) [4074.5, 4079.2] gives 18.29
